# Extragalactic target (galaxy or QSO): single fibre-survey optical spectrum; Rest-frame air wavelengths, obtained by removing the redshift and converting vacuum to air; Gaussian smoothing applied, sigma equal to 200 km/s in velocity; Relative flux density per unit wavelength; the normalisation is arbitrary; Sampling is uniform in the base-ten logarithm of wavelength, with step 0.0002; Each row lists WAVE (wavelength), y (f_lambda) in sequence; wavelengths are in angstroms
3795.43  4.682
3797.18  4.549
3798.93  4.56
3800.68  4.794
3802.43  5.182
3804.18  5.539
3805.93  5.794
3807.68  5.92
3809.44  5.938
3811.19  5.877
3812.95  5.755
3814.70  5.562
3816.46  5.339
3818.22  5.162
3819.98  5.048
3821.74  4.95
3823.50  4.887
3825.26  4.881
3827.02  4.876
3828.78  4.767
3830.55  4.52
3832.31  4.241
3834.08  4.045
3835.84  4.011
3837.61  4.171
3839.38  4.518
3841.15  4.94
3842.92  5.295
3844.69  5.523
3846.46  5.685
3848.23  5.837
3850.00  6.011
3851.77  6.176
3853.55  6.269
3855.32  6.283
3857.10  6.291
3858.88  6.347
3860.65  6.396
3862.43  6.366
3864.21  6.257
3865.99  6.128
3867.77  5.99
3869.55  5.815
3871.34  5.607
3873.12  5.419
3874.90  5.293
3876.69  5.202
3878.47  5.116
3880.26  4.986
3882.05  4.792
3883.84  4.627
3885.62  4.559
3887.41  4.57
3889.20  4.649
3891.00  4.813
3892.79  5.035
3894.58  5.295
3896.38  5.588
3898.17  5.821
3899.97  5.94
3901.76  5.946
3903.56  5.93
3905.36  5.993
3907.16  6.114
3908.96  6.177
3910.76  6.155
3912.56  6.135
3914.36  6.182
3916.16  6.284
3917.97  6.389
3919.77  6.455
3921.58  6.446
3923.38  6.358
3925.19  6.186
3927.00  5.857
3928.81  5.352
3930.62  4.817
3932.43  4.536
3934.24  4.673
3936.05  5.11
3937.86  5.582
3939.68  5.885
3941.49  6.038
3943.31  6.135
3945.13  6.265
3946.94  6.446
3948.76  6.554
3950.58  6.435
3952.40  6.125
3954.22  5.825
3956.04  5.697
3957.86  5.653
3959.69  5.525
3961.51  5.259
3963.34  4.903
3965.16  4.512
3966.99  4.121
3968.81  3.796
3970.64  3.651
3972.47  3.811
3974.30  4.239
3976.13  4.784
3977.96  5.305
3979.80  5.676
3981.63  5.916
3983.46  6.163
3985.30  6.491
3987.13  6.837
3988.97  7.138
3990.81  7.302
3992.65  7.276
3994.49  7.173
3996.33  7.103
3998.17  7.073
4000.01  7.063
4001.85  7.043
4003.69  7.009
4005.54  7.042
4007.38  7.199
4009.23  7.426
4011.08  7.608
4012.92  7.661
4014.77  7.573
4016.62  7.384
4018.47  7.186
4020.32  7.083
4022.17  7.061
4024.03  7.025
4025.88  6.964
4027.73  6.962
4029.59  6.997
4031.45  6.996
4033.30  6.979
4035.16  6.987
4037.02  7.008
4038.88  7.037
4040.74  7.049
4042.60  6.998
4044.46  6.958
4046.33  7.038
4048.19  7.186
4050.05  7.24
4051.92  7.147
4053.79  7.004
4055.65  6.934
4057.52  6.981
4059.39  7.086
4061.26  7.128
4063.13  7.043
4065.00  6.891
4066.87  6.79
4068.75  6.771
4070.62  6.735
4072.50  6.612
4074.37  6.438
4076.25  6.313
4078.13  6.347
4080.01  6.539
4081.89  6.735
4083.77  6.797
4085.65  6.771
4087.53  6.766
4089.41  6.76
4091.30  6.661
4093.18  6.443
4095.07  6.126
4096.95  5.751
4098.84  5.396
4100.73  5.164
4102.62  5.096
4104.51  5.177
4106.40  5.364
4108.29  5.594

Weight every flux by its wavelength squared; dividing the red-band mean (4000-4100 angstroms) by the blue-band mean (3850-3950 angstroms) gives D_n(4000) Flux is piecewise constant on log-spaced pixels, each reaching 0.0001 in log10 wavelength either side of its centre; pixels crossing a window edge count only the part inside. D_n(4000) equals 1.29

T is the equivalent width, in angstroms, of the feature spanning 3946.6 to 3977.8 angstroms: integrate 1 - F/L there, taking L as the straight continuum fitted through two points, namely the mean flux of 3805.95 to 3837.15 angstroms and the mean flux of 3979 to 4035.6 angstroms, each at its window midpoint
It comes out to 6.7 angstroms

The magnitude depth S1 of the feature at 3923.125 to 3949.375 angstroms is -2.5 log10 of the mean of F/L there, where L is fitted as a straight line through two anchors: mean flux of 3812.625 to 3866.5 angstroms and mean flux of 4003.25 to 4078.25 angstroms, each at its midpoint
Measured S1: 0.09 mag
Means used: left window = 5.37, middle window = 5.69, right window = 7.03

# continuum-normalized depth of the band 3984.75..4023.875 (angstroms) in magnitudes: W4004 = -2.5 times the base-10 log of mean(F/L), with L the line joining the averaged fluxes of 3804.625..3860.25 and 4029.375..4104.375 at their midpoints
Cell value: -0.14 mag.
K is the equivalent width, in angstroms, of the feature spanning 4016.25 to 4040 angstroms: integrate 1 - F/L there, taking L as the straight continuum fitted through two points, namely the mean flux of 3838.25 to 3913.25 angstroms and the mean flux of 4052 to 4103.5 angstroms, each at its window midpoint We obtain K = -2.8 angstroms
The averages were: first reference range 5.61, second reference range 6.53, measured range 7.04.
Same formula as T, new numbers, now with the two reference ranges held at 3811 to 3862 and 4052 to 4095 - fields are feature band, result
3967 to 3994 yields 2.7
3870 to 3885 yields 1.1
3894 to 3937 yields -0.3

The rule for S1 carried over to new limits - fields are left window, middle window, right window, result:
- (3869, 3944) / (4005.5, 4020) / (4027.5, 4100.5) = -0.16 mag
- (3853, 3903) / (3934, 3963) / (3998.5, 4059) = 0.08 mag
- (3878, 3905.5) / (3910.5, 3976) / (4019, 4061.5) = 0.06 mag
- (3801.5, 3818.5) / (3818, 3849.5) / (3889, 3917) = 0.17 mag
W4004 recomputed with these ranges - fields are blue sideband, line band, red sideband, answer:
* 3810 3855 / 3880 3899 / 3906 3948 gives 0.13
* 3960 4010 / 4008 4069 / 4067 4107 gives -0.16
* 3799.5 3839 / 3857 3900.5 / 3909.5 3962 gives 0.00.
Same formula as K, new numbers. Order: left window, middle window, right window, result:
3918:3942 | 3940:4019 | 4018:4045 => 2.1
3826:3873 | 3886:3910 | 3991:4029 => 2.0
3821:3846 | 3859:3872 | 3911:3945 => -2.6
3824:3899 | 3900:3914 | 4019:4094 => -1.0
